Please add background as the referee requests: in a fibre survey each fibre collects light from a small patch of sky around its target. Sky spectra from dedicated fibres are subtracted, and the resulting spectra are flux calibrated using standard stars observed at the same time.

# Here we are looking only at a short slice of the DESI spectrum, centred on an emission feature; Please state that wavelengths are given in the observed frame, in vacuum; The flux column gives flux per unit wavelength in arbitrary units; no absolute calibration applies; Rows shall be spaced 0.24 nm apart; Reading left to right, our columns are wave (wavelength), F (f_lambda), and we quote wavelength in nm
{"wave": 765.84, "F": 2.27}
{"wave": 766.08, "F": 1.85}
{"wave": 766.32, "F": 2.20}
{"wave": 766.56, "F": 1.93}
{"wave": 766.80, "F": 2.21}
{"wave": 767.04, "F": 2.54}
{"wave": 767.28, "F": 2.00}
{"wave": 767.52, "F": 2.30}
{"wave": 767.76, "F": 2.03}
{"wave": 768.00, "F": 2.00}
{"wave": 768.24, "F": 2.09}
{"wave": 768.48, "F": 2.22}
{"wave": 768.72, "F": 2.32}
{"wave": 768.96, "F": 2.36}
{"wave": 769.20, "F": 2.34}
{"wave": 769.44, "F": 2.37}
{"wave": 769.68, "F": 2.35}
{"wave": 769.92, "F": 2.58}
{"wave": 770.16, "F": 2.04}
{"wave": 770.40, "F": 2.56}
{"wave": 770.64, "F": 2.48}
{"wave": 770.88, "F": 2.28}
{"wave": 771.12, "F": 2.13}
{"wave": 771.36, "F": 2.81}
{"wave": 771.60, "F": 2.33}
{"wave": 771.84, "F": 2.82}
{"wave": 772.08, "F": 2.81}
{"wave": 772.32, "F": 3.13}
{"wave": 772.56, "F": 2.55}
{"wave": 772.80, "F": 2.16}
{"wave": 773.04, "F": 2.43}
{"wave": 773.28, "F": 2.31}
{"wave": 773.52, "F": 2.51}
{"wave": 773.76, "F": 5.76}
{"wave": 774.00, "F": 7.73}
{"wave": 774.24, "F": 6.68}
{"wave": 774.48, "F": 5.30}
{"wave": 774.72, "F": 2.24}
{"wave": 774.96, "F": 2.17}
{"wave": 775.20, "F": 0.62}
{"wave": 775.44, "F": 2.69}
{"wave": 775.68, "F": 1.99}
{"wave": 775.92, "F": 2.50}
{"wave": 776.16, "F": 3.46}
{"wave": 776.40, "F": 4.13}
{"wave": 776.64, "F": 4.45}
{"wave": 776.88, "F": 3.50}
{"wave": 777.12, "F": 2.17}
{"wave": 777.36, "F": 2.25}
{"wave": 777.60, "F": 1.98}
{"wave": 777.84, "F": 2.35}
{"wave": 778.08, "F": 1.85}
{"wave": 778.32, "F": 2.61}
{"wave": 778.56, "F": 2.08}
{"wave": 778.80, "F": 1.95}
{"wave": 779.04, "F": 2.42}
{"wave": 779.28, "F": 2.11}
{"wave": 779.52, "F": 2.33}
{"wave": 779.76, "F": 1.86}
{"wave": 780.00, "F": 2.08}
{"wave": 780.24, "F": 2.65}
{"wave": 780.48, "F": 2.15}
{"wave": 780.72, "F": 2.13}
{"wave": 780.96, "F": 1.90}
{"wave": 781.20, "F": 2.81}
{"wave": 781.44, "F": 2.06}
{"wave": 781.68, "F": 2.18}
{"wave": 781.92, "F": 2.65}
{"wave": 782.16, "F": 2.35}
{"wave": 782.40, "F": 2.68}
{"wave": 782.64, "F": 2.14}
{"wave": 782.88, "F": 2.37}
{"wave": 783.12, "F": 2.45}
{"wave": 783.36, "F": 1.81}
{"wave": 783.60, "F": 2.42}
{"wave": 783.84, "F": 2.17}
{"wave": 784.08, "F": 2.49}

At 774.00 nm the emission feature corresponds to Halpha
